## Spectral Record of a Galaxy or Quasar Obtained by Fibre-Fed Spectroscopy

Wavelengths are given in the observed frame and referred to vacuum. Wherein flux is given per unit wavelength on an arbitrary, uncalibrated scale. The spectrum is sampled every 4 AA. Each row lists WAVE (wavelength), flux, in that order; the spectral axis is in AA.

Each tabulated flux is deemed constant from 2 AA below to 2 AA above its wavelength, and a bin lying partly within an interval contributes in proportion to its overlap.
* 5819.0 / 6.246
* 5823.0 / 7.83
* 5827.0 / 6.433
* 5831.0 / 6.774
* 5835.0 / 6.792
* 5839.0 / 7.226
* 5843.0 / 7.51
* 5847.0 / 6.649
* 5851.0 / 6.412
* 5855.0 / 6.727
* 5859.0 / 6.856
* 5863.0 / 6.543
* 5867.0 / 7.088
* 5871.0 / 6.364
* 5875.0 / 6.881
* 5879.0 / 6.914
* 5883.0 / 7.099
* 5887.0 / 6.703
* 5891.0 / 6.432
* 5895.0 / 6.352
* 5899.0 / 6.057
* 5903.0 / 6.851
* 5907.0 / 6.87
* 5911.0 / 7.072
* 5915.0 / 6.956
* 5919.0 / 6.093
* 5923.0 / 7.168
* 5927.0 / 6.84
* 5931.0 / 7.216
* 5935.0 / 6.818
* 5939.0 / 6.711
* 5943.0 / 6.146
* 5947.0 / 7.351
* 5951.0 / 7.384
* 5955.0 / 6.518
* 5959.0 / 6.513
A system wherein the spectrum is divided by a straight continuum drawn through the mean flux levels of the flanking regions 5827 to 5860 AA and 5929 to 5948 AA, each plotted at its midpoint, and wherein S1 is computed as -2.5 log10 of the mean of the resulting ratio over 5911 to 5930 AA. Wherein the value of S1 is 0.001 mag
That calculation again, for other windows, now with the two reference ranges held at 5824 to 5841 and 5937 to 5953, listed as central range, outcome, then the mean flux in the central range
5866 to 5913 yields 0.03 mag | 6.72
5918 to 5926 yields 0.03 mag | 6.72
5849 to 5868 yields 0.03 mag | 6.71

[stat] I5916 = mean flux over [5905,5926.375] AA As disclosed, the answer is 6.83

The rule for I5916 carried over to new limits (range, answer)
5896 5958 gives 6.79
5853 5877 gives 6.74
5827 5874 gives 6.8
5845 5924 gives 6.7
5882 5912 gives 6.65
